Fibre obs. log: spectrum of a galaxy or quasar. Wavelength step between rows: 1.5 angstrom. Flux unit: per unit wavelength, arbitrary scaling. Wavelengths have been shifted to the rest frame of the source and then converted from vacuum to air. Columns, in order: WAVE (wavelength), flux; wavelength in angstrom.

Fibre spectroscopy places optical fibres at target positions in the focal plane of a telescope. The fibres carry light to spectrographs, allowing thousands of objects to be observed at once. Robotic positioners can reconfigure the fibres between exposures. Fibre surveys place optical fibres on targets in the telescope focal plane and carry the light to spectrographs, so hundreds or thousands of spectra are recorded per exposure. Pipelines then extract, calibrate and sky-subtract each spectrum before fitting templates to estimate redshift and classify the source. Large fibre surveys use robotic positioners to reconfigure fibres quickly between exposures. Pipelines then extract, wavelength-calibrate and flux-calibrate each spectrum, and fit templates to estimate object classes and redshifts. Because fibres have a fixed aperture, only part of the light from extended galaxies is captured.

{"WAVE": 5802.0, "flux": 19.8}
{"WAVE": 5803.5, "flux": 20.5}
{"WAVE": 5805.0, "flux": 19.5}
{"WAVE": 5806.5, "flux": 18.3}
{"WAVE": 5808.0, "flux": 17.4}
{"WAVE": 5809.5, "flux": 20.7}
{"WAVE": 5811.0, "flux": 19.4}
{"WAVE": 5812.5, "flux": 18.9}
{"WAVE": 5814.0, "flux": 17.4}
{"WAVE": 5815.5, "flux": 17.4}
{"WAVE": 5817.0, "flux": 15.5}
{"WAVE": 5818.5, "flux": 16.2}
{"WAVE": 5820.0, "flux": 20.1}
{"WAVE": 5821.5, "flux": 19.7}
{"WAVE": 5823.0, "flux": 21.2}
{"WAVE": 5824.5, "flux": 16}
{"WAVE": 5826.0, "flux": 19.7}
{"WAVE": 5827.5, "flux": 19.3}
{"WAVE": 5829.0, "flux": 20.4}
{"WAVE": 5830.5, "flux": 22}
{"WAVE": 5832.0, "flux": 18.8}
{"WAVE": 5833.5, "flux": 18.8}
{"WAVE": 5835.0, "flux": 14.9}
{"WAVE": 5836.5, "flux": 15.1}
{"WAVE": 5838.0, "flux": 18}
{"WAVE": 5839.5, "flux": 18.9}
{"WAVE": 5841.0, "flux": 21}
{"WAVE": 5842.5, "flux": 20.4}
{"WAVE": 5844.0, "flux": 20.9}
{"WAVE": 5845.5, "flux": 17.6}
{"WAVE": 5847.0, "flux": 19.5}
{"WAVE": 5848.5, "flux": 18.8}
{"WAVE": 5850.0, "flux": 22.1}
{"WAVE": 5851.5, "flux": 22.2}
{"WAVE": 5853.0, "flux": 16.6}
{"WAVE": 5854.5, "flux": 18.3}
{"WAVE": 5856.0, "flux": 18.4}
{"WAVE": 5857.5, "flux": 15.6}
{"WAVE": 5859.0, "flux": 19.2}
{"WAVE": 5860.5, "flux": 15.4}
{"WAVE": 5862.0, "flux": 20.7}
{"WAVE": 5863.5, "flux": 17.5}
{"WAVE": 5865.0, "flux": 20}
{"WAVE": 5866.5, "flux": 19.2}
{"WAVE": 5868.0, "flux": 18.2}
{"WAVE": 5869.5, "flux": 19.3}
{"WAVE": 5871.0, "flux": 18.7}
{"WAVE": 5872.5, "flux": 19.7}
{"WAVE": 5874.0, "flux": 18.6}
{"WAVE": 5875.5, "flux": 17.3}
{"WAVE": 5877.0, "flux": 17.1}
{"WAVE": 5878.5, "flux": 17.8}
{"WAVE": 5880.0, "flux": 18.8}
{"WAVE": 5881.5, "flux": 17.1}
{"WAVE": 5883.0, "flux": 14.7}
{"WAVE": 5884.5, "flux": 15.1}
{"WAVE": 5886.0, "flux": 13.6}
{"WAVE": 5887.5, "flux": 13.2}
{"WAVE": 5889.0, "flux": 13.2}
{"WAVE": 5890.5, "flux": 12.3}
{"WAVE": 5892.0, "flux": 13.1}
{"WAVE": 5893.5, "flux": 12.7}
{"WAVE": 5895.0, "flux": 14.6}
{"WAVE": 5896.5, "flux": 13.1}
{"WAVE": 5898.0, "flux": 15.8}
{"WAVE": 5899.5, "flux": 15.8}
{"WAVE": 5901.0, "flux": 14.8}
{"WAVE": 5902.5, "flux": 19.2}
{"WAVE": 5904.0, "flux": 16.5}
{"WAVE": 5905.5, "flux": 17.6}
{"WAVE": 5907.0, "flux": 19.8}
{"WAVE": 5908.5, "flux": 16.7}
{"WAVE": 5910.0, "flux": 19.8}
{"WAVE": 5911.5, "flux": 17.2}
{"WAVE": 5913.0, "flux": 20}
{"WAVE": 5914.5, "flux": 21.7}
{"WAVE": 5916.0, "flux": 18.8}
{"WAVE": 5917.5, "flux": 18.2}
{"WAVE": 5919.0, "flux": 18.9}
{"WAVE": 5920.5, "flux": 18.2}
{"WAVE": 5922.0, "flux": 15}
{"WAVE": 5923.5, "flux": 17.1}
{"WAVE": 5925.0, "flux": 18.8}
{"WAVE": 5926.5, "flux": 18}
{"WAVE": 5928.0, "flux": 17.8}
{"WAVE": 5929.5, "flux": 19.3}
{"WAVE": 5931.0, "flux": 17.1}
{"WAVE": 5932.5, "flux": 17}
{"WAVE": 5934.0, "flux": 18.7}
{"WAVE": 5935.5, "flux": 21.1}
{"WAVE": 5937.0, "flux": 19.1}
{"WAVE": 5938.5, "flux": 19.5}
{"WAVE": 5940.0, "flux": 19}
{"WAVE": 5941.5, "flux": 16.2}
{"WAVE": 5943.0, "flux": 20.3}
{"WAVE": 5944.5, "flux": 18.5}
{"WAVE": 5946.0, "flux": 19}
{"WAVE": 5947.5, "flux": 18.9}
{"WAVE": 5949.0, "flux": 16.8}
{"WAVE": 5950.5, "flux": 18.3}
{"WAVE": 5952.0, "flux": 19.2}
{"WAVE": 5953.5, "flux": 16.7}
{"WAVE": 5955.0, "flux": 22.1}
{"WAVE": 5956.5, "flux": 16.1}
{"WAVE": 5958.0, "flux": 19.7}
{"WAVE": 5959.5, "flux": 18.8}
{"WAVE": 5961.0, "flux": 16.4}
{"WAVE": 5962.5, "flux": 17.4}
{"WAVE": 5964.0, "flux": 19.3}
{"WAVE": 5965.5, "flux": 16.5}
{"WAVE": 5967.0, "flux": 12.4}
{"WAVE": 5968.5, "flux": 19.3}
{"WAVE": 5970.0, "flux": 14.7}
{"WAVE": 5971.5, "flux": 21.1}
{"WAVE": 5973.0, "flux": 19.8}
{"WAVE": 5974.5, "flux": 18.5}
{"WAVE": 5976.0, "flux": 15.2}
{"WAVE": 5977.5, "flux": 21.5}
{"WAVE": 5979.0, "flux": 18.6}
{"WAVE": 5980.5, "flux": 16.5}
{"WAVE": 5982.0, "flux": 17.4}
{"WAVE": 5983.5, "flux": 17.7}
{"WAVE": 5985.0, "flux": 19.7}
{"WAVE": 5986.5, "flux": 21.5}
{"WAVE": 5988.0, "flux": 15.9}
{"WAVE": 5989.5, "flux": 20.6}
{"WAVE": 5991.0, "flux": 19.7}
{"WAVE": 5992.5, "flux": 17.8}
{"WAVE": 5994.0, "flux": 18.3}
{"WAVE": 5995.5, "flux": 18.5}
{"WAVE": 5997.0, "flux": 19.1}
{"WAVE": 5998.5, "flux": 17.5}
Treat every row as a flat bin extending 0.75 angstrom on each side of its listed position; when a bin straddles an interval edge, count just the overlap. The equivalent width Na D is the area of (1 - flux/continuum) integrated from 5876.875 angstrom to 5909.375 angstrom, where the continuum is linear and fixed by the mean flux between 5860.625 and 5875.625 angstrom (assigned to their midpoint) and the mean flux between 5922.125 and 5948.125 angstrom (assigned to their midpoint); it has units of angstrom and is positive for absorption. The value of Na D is 5.5 angstrom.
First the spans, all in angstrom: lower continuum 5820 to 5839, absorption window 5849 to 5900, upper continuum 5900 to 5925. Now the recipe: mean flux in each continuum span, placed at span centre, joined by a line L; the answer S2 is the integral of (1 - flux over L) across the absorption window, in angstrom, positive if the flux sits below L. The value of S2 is 4.1 angstrom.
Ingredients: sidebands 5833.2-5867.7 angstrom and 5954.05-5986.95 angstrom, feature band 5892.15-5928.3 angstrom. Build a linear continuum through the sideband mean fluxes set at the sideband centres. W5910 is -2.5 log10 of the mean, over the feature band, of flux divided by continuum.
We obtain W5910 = 0.07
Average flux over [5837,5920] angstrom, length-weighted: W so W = 17.6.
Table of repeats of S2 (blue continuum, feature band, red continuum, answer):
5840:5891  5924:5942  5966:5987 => -0.5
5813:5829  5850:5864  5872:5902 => -1.4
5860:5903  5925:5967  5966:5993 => -1.7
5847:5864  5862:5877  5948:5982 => -0.1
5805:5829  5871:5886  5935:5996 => 1.0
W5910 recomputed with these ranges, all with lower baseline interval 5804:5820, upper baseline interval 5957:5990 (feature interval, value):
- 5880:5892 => 0.252 mag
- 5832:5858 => -0.030 mag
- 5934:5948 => -0.055 mag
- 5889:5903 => 0.247 mag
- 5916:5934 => 0.016 mag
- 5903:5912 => 0.008 mag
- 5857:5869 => -0.008 mag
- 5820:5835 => -0.066 mag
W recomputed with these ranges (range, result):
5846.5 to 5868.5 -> 18.8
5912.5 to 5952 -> 18.5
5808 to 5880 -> 18.7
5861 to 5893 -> 16.9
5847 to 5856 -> 19.5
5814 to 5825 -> 18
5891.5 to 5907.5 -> 15.7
